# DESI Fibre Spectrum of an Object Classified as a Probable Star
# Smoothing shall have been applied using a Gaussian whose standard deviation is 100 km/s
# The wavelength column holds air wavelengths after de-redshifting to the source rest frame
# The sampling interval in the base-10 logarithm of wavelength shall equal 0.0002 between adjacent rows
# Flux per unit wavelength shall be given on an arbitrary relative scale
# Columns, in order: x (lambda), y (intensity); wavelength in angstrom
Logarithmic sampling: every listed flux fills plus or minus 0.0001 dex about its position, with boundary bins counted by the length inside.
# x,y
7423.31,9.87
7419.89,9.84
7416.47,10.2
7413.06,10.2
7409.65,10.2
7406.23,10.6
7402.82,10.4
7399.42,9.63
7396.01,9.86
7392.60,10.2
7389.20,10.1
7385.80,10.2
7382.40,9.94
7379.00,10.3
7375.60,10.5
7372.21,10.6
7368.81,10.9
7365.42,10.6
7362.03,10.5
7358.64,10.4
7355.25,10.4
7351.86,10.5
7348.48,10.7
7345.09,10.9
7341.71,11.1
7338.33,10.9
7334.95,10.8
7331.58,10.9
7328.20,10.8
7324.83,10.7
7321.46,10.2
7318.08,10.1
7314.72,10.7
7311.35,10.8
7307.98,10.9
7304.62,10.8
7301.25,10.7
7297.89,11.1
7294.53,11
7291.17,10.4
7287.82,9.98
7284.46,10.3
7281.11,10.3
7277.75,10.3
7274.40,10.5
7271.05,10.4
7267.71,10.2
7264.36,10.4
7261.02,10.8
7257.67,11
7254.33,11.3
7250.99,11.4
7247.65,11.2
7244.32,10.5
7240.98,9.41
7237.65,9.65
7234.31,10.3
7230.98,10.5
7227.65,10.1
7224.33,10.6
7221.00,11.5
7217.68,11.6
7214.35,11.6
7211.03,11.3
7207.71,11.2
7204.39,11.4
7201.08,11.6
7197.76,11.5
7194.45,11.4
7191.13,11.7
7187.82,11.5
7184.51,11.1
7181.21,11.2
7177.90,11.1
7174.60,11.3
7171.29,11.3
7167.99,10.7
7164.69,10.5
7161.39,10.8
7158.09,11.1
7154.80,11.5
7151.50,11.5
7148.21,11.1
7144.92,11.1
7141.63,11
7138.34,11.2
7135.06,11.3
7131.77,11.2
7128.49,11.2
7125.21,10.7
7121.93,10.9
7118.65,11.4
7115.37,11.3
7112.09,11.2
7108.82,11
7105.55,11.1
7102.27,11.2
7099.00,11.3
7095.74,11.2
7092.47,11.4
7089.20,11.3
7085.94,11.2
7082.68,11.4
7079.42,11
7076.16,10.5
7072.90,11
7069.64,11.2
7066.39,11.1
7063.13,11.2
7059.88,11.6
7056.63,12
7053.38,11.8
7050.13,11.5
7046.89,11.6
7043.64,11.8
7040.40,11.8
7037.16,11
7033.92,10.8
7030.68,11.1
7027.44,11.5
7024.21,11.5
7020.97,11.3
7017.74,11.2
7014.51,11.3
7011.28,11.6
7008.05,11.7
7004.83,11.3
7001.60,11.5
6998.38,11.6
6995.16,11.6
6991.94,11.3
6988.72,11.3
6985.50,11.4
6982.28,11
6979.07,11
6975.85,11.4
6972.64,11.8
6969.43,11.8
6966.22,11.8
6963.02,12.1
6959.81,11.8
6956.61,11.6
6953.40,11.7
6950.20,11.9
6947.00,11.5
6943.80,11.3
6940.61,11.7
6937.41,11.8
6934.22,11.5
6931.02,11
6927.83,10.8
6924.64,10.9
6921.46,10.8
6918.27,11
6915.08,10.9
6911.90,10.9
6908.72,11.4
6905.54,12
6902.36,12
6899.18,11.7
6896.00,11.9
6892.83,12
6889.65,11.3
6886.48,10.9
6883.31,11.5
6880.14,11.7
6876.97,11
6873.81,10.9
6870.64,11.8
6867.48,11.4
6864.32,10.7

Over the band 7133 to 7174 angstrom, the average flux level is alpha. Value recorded 11.1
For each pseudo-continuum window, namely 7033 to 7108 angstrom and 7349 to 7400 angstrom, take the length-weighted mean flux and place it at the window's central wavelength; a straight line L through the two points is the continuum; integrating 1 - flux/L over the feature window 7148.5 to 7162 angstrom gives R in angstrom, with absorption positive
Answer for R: -0.3 angstrom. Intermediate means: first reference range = 11.3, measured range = 11.2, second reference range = 10.3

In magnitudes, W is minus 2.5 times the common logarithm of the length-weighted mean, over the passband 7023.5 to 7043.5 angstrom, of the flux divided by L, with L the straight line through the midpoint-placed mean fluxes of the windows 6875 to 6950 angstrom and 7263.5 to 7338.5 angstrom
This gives -0.02 mag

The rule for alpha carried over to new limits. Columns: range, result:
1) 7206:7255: 10.8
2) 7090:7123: 11.2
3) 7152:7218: 11.3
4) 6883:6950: 11.4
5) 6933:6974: 11.7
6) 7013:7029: 11.4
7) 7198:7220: 11.5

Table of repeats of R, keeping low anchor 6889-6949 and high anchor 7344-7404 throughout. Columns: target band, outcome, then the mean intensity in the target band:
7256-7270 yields 0.0 angstrom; 10.6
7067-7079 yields 0.1 angstrom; 10.9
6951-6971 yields -0.9 angstrom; 11.8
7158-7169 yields 0.1 angstrom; 10.7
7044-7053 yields -0.4 angstrom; 11.6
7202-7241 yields -0.5 angstrom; 10.8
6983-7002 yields -0.3 angstrom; 11.4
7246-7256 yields -0.6 angstrom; 11.3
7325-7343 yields -0.7 angstrom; 10.9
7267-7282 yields 0.3 angstrom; 10.4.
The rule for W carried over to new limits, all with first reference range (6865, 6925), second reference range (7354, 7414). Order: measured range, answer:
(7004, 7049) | -0.030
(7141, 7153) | -0.036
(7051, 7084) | -0.028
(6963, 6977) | -0.053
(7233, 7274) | 0.004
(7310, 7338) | -0.021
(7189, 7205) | -0.079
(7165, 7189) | -0.037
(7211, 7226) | -0.065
